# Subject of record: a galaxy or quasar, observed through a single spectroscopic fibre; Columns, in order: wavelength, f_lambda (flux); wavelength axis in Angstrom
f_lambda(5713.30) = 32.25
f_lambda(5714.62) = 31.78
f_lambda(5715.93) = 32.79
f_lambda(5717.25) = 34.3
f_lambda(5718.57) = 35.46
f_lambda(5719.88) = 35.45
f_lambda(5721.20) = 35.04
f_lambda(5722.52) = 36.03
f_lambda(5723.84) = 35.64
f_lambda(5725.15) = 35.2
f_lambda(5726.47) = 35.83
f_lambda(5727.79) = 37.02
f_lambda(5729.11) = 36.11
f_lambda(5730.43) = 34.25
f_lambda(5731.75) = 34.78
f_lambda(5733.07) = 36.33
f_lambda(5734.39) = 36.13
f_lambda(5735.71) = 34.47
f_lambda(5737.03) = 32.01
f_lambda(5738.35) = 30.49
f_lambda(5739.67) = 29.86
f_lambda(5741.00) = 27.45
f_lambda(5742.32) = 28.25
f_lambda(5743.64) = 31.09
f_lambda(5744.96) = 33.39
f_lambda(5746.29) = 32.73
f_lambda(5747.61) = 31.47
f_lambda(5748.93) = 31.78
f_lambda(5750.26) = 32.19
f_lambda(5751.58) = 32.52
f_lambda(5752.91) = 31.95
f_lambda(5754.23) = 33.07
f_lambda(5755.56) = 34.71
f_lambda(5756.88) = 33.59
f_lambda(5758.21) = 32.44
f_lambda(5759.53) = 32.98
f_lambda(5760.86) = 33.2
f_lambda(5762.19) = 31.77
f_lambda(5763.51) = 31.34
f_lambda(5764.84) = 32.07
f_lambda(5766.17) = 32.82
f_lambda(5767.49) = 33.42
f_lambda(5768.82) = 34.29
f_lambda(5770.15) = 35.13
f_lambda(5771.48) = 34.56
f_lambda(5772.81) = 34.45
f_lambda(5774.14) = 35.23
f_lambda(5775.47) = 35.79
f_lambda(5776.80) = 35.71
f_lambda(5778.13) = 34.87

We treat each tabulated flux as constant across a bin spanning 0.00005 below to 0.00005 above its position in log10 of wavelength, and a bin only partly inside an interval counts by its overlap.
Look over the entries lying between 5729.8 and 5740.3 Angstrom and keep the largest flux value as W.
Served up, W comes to 36.33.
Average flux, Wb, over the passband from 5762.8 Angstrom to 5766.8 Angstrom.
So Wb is 32.1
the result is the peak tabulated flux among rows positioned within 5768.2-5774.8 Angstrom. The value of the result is 35.23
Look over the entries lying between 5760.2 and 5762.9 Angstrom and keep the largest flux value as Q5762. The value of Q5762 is 33.2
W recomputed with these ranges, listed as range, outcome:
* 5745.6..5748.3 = 32.73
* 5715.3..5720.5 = 35.46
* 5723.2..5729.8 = 37.02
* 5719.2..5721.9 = 35.45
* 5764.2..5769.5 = 34.29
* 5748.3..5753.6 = 32.52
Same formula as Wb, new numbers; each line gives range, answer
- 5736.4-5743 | 29.6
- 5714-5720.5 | 34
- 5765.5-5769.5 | 33.5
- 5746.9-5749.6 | 31.7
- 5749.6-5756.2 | 32.9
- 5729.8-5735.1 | 35.4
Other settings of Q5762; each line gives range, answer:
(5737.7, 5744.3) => 31.09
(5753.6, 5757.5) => 34.71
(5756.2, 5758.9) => 33.59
